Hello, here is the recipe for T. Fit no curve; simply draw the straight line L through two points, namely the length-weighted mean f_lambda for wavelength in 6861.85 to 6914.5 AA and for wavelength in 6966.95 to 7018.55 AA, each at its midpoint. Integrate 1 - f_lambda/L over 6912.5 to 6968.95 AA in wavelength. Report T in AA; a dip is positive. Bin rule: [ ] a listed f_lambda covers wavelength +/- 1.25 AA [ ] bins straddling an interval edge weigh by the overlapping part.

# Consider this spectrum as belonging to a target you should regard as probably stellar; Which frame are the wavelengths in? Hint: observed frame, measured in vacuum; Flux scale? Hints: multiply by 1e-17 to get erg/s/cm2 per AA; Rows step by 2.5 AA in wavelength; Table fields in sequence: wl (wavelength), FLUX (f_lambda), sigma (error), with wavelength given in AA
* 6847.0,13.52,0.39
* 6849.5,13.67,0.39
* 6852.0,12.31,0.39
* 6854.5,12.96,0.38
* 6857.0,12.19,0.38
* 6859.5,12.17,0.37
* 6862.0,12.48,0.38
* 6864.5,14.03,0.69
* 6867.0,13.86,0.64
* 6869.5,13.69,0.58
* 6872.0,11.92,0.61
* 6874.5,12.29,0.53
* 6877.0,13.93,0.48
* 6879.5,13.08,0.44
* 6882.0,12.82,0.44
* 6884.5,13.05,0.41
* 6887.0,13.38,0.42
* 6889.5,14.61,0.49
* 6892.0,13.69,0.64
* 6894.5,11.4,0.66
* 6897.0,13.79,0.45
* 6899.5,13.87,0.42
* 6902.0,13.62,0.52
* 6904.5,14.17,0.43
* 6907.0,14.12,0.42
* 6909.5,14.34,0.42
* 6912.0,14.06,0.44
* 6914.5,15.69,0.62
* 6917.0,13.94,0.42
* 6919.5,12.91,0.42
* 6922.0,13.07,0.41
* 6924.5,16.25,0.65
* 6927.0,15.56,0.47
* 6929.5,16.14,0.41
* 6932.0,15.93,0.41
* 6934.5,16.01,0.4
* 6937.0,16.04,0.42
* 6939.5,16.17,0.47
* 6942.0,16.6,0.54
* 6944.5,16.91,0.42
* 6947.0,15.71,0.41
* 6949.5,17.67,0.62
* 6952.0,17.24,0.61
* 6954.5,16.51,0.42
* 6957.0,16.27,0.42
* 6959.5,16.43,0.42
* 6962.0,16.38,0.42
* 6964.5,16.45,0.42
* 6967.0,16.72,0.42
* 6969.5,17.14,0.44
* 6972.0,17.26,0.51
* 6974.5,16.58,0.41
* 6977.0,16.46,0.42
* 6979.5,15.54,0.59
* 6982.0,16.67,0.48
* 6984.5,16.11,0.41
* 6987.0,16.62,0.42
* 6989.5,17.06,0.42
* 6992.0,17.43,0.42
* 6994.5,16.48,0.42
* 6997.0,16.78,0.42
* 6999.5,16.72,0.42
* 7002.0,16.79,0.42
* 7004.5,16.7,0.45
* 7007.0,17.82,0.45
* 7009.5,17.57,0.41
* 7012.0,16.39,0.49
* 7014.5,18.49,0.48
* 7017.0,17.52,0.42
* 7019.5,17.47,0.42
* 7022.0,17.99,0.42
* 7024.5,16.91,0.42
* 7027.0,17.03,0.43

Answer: -2.6 AA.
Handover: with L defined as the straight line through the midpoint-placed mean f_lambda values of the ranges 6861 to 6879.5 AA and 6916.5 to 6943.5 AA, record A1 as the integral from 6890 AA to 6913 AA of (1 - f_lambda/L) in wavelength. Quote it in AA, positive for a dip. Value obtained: 1.0 AA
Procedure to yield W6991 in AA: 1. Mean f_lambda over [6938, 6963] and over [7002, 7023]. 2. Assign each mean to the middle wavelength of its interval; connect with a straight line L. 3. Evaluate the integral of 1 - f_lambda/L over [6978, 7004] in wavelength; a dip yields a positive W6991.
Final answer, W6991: 0.8 AA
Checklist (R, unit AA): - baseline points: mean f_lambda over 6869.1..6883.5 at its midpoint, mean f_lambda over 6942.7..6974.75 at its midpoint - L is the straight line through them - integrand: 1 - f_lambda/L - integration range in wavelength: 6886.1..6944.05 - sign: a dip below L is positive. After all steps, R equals 0.4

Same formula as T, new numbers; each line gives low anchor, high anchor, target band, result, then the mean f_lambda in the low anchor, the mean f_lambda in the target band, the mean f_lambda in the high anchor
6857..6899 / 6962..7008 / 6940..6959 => -1.4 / 13.1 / 16.7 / 16.7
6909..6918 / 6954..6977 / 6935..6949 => -0.6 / 14.5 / 16.3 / 16.6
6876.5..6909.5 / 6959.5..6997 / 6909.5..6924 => 0.3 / 13.5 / 14.1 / 16.6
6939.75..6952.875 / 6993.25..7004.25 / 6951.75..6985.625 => 0.4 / 16.8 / 16.5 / 16.7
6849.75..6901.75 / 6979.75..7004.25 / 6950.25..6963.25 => -0.8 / 13.1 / 16.6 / 16.7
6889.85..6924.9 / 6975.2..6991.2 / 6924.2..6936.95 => -1.1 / 13.9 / 16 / 16.4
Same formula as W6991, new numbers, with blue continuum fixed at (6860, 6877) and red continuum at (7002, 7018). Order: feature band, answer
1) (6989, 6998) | 0.0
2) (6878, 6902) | 0.7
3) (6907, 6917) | -0.1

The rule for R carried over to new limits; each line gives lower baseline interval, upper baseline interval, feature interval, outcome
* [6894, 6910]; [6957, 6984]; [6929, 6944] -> -1.1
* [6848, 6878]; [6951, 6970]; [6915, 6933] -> 0.5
